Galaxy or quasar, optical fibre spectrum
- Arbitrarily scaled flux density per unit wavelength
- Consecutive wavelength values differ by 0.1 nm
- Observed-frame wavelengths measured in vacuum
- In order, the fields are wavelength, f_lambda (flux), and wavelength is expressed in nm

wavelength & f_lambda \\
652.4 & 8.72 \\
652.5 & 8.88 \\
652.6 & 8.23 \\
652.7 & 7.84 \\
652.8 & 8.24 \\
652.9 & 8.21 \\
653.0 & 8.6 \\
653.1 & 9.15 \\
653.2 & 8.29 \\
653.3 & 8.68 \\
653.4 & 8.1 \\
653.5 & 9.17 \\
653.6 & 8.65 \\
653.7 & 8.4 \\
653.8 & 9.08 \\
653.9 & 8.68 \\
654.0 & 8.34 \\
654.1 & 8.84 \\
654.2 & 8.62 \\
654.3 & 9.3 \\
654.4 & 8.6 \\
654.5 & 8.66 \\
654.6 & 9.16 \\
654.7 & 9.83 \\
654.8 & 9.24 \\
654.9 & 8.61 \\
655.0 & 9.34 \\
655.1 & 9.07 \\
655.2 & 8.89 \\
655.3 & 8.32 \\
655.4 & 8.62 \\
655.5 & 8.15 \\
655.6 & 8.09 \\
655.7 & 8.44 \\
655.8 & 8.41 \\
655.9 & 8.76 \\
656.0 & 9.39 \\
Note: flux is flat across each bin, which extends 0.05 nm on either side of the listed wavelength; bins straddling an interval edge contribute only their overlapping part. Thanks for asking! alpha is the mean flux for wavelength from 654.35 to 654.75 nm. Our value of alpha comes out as 9.06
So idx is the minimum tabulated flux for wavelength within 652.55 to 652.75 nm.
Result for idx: 7.84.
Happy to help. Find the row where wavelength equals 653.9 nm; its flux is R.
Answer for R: 8.68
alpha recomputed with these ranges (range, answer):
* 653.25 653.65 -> 8.65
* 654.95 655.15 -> 9.21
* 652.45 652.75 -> 8.32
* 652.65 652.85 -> 8.04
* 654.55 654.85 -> 9.41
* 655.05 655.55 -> 8.61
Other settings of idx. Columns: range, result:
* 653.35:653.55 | 8.1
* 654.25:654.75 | 8.6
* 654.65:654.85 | 9.24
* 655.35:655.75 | 8.09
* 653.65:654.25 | 8.34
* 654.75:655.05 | 8.61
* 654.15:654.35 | 8.62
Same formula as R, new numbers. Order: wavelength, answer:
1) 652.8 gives 8.24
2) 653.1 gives 9.15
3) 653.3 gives 8.68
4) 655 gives 9.34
